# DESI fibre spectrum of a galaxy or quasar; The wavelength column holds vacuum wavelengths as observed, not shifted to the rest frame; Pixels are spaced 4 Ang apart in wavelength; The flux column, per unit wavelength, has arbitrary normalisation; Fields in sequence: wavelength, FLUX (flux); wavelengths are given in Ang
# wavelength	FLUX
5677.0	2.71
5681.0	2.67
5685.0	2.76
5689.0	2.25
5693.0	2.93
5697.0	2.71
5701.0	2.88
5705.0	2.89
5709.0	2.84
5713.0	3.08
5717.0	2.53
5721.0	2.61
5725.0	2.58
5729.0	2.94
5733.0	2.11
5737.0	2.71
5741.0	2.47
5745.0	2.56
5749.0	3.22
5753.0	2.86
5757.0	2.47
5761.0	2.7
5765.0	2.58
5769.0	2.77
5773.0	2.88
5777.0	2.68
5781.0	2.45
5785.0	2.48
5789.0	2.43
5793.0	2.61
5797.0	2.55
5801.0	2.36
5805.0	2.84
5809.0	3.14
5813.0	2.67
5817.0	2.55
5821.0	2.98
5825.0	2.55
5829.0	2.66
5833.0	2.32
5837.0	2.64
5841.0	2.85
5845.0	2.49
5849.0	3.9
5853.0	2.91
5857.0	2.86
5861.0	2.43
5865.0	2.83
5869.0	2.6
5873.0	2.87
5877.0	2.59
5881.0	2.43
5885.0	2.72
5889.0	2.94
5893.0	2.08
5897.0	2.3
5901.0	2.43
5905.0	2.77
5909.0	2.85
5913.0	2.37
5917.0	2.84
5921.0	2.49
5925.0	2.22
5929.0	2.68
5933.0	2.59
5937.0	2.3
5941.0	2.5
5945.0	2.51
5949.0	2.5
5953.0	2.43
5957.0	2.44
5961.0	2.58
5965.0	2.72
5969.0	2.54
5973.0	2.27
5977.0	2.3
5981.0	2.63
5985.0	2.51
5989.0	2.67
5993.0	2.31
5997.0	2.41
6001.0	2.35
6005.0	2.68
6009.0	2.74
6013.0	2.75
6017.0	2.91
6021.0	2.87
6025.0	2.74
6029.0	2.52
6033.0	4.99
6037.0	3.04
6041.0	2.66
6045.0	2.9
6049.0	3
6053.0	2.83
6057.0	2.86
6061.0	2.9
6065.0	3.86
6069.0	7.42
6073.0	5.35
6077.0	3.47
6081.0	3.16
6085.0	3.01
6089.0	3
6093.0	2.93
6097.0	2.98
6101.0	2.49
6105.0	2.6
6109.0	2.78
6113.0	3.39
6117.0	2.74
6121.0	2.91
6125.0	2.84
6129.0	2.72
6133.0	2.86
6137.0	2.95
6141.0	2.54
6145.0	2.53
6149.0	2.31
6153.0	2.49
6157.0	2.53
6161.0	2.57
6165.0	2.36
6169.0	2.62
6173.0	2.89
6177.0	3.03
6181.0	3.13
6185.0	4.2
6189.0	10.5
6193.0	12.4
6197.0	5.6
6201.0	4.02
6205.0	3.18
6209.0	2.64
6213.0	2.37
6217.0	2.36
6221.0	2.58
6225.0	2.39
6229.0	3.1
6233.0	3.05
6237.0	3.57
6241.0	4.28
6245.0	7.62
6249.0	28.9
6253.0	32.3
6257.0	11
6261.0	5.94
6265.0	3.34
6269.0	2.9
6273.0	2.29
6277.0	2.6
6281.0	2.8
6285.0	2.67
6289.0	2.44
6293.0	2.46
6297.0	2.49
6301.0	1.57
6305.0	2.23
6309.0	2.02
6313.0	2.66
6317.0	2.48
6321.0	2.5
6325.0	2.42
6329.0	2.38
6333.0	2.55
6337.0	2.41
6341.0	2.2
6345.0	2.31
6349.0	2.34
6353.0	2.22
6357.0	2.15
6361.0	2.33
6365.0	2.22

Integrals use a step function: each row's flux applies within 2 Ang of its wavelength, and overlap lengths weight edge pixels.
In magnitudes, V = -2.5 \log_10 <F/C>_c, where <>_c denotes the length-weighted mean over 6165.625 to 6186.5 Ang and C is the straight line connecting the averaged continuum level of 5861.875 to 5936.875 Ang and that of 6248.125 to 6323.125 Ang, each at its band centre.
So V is 0.49 mag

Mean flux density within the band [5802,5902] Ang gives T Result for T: 2.7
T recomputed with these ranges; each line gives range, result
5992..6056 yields 2.86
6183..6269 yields 7.29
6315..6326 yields 2.47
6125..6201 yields 3.88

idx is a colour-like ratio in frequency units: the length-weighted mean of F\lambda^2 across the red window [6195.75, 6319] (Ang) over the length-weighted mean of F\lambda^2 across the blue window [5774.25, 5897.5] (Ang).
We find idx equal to 2.21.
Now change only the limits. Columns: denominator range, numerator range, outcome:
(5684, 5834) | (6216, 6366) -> 2.00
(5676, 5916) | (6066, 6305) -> 1.92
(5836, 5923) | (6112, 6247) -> 1.49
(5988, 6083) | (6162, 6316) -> 1.71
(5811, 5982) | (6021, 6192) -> 1.37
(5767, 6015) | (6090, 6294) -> 1.98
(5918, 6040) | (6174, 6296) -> 2.44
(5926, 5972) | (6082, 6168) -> 1.16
